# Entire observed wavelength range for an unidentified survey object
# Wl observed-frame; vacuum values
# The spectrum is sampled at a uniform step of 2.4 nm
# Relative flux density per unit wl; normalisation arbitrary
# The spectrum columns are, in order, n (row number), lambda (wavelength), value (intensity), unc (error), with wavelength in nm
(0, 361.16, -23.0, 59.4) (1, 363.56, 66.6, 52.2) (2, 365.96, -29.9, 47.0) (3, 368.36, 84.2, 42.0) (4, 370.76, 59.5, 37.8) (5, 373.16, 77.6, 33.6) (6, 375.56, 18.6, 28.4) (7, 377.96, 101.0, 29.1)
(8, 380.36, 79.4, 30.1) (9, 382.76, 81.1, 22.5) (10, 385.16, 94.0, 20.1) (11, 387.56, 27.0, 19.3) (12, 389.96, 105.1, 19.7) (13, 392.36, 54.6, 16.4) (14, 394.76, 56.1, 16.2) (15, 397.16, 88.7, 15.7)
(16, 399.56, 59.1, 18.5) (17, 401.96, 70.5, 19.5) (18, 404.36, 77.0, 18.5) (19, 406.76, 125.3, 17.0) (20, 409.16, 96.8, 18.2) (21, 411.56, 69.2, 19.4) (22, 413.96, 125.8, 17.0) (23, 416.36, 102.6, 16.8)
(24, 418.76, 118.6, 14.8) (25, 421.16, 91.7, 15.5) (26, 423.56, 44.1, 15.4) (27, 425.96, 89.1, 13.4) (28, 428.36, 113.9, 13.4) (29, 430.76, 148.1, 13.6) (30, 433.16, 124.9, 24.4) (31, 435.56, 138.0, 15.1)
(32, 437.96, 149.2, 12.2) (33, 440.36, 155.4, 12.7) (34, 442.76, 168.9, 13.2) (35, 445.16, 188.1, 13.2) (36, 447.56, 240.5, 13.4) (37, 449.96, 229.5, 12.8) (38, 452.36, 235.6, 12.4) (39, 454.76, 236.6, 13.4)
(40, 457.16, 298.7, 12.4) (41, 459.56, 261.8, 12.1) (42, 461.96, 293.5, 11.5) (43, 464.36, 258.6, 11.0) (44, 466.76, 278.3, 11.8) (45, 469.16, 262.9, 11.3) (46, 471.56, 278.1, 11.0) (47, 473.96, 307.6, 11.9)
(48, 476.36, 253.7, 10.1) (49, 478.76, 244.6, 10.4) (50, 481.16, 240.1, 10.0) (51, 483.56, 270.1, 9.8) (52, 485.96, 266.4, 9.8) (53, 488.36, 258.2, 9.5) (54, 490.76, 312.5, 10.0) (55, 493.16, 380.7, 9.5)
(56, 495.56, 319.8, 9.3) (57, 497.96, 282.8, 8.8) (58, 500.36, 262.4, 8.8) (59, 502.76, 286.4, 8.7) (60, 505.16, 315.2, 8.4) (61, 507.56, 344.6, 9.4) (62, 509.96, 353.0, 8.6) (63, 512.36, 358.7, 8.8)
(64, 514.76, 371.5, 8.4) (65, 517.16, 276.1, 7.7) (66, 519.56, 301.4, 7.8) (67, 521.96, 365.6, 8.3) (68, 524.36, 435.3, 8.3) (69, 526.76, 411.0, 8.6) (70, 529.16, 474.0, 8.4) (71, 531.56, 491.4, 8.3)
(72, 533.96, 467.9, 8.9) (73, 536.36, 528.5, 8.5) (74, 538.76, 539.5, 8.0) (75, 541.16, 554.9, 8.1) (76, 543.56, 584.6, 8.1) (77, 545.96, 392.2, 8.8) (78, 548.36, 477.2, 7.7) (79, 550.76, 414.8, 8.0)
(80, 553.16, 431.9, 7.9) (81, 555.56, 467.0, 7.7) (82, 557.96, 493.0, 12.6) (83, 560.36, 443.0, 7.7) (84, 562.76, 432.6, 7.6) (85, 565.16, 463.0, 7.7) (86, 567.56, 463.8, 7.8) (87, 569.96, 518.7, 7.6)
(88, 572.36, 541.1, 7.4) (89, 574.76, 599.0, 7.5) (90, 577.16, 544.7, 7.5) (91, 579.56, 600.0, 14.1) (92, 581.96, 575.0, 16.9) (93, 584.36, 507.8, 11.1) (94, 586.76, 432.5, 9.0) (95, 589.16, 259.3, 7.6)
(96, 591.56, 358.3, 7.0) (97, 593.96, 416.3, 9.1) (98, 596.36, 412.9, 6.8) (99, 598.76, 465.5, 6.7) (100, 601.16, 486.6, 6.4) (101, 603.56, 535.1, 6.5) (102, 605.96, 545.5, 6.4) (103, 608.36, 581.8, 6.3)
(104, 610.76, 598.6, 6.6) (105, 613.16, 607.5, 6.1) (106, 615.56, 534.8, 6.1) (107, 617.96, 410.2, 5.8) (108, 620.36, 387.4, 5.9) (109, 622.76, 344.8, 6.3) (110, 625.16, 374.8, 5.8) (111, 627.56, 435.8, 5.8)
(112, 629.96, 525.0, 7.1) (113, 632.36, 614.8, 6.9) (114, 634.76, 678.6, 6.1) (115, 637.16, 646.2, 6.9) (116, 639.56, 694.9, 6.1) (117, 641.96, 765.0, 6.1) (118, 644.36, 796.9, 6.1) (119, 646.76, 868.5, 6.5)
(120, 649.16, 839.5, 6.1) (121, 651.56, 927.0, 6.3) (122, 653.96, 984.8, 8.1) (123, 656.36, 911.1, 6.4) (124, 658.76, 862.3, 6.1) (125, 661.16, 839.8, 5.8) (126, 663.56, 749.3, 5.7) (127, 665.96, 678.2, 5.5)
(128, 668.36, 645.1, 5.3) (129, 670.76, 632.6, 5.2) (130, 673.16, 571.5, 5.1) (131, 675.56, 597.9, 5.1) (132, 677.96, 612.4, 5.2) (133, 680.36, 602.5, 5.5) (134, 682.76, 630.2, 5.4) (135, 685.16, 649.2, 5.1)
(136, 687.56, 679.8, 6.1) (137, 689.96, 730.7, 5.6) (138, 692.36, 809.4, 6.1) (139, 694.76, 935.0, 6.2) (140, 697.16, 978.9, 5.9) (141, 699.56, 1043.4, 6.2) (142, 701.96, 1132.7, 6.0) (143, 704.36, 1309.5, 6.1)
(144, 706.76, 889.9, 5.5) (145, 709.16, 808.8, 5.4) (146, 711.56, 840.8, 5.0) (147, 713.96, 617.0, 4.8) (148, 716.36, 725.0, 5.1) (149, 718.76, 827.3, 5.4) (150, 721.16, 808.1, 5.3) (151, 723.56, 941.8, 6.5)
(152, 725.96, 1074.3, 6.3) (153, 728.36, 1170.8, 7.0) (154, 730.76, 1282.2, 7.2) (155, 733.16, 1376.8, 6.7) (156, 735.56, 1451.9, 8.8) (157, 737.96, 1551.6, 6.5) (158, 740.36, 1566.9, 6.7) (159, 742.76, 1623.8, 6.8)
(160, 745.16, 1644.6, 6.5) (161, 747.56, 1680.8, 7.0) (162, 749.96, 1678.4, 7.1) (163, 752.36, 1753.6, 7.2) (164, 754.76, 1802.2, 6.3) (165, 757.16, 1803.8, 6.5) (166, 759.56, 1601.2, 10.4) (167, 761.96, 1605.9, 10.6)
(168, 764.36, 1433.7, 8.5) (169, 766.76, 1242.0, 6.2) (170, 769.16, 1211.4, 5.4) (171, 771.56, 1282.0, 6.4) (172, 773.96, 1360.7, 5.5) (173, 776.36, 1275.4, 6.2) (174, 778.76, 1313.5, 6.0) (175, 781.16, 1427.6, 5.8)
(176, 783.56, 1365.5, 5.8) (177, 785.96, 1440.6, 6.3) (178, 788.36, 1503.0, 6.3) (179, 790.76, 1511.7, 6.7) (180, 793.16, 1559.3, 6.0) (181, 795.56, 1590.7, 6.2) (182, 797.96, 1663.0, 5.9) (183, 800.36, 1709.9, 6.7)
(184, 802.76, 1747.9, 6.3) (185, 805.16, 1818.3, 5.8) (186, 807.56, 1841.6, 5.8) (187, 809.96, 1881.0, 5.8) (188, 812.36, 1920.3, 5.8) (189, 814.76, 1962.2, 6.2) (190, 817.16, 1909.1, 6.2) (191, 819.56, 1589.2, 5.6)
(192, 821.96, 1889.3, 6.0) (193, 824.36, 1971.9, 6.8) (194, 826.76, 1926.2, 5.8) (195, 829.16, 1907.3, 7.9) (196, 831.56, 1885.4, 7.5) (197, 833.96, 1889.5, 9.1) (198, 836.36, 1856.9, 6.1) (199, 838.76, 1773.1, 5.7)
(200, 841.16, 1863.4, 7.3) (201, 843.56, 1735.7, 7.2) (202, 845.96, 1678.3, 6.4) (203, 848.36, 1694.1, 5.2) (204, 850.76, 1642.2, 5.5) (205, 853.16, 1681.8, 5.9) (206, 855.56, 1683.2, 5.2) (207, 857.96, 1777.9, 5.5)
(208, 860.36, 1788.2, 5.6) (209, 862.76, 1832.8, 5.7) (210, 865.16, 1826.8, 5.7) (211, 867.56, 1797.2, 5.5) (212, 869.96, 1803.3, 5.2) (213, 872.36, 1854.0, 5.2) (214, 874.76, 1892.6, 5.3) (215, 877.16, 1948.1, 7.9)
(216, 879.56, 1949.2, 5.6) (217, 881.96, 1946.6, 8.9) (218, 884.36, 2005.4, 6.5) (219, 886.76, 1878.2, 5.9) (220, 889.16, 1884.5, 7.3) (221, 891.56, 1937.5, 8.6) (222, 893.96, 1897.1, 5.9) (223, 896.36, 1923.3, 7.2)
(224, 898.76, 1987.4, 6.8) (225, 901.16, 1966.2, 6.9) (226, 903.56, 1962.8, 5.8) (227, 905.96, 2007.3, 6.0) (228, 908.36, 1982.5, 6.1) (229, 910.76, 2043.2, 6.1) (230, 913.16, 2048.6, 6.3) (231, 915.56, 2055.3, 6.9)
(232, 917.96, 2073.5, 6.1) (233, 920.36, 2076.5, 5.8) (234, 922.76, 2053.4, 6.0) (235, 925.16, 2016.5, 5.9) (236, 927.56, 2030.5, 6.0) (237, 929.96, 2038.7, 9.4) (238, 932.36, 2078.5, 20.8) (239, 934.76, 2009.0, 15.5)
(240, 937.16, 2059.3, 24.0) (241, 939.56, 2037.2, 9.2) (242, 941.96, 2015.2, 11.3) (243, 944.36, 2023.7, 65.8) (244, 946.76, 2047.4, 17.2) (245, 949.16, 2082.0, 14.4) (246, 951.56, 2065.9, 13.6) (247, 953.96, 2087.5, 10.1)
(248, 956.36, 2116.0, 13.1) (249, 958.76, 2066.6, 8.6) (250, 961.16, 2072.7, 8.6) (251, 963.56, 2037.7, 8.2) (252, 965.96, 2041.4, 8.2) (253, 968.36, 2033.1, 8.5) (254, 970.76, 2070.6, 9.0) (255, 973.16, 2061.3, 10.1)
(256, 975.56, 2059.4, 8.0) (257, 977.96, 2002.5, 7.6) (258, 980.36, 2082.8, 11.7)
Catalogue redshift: 0.00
